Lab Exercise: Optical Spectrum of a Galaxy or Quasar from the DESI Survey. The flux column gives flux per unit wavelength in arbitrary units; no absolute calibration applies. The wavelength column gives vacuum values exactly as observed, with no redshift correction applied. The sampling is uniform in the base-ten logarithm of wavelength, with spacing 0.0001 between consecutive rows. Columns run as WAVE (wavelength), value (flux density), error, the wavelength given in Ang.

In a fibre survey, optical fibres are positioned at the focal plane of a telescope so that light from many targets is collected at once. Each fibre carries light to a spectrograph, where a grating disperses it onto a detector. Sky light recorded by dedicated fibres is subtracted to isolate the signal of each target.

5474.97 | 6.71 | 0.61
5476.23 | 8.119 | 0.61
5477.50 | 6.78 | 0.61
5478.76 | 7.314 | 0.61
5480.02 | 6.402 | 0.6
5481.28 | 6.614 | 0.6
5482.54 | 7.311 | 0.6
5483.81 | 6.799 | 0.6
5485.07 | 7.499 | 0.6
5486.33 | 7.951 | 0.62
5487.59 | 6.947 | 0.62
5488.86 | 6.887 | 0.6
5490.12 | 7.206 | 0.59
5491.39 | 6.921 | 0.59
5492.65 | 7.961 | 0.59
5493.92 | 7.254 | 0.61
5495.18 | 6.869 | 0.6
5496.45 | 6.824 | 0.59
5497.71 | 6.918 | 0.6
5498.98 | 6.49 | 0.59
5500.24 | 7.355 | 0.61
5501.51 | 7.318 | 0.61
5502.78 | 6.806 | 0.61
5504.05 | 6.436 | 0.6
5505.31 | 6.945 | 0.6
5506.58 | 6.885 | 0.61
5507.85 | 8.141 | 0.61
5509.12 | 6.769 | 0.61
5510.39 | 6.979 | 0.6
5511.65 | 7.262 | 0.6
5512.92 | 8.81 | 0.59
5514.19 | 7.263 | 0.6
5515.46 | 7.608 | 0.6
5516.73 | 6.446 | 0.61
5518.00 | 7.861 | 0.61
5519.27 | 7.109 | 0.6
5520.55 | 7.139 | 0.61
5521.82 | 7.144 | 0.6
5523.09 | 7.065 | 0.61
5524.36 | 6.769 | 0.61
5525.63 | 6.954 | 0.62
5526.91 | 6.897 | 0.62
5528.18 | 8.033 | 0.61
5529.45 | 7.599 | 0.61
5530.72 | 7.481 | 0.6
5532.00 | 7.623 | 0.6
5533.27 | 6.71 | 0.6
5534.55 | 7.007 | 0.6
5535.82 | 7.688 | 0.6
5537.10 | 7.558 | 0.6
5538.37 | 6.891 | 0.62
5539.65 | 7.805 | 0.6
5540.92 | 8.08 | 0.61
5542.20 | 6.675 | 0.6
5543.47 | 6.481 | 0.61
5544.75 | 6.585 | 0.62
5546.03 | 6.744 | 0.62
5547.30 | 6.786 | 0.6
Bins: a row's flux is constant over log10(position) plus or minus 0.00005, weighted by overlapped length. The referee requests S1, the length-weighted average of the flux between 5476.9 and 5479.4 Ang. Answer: 7.06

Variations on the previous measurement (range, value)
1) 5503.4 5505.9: 6.7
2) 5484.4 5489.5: 7.33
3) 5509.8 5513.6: 7.7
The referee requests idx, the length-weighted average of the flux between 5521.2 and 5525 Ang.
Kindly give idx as 7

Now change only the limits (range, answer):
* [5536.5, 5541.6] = 7.58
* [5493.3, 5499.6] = 6.87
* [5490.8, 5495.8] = 7.26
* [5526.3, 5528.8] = 7.48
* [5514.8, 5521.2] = 7.23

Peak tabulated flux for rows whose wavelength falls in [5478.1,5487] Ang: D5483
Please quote 7.951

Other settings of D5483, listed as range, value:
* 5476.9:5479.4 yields 7.314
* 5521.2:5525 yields 7.144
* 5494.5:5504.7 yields 7.355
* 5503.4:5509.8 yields 8.141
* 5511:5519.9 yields 8.81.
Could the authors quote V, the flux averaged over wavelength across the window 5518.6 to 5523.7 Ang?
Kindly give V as 7.11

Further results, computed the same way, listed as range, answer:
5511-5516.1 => 7.74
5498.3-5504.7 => 6.88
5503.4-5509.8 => 7.03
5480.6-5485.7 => 7.05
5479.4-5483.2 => 6.77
